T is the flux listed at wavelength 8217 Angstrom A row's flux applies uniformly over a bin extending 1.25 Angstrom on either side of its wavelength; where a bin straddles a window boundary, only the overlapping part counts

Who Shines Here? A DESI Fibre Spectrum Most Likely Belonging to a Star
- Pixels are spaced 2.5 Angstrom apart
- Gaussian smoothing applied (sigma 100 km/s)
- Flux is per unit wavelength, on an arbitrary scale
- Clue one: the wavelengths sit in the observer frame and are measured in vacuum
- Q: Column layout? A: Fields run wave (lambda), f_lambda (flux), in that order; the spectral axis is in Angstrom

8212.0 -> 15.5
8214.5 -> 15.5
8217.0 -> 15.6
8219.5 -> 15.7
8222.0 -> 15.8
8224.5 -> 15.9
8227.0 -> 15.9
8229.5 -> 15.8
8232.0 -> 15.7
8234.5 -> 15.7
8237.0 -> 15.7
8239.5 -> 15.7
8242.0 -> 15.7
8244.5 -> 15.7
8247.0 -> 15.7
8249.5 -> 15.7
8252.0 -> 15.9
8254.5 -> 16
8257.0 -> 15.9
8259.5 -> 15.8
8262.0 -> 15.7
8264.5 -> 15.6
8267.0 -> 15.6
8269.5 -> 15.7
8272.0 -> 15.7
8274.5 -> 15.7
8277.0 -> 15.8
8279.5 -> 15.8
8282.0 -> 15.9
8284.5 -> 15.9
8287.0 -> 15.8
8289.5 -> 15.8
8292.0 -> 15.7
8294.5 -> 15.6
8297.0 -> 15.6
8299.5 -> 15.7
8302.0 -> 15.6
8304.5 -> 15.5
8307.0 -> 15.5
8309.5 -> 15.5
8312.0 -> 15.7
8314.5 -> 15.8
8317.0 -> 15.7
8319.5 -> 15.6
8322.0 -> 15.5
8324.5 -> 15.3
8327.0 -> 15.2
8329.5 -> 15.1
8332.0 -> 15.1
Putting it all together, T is 15.6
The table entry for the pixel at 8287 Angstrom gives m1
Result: 15.8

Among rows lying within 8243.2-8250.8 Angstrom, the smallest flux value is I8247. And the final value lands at 15.7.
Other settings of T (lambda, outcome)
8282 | 15.9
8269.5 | 15.7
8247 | 15.7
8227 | 15.9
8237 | 15.7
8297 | 15.6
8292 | 15.7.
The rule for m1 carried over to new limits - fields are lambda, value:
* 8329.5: 15.1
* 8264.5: 15.6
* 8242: 15.7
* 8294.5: 15.6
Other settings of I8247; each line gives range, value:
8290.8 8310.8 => 15.5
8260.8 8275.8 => 15.6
